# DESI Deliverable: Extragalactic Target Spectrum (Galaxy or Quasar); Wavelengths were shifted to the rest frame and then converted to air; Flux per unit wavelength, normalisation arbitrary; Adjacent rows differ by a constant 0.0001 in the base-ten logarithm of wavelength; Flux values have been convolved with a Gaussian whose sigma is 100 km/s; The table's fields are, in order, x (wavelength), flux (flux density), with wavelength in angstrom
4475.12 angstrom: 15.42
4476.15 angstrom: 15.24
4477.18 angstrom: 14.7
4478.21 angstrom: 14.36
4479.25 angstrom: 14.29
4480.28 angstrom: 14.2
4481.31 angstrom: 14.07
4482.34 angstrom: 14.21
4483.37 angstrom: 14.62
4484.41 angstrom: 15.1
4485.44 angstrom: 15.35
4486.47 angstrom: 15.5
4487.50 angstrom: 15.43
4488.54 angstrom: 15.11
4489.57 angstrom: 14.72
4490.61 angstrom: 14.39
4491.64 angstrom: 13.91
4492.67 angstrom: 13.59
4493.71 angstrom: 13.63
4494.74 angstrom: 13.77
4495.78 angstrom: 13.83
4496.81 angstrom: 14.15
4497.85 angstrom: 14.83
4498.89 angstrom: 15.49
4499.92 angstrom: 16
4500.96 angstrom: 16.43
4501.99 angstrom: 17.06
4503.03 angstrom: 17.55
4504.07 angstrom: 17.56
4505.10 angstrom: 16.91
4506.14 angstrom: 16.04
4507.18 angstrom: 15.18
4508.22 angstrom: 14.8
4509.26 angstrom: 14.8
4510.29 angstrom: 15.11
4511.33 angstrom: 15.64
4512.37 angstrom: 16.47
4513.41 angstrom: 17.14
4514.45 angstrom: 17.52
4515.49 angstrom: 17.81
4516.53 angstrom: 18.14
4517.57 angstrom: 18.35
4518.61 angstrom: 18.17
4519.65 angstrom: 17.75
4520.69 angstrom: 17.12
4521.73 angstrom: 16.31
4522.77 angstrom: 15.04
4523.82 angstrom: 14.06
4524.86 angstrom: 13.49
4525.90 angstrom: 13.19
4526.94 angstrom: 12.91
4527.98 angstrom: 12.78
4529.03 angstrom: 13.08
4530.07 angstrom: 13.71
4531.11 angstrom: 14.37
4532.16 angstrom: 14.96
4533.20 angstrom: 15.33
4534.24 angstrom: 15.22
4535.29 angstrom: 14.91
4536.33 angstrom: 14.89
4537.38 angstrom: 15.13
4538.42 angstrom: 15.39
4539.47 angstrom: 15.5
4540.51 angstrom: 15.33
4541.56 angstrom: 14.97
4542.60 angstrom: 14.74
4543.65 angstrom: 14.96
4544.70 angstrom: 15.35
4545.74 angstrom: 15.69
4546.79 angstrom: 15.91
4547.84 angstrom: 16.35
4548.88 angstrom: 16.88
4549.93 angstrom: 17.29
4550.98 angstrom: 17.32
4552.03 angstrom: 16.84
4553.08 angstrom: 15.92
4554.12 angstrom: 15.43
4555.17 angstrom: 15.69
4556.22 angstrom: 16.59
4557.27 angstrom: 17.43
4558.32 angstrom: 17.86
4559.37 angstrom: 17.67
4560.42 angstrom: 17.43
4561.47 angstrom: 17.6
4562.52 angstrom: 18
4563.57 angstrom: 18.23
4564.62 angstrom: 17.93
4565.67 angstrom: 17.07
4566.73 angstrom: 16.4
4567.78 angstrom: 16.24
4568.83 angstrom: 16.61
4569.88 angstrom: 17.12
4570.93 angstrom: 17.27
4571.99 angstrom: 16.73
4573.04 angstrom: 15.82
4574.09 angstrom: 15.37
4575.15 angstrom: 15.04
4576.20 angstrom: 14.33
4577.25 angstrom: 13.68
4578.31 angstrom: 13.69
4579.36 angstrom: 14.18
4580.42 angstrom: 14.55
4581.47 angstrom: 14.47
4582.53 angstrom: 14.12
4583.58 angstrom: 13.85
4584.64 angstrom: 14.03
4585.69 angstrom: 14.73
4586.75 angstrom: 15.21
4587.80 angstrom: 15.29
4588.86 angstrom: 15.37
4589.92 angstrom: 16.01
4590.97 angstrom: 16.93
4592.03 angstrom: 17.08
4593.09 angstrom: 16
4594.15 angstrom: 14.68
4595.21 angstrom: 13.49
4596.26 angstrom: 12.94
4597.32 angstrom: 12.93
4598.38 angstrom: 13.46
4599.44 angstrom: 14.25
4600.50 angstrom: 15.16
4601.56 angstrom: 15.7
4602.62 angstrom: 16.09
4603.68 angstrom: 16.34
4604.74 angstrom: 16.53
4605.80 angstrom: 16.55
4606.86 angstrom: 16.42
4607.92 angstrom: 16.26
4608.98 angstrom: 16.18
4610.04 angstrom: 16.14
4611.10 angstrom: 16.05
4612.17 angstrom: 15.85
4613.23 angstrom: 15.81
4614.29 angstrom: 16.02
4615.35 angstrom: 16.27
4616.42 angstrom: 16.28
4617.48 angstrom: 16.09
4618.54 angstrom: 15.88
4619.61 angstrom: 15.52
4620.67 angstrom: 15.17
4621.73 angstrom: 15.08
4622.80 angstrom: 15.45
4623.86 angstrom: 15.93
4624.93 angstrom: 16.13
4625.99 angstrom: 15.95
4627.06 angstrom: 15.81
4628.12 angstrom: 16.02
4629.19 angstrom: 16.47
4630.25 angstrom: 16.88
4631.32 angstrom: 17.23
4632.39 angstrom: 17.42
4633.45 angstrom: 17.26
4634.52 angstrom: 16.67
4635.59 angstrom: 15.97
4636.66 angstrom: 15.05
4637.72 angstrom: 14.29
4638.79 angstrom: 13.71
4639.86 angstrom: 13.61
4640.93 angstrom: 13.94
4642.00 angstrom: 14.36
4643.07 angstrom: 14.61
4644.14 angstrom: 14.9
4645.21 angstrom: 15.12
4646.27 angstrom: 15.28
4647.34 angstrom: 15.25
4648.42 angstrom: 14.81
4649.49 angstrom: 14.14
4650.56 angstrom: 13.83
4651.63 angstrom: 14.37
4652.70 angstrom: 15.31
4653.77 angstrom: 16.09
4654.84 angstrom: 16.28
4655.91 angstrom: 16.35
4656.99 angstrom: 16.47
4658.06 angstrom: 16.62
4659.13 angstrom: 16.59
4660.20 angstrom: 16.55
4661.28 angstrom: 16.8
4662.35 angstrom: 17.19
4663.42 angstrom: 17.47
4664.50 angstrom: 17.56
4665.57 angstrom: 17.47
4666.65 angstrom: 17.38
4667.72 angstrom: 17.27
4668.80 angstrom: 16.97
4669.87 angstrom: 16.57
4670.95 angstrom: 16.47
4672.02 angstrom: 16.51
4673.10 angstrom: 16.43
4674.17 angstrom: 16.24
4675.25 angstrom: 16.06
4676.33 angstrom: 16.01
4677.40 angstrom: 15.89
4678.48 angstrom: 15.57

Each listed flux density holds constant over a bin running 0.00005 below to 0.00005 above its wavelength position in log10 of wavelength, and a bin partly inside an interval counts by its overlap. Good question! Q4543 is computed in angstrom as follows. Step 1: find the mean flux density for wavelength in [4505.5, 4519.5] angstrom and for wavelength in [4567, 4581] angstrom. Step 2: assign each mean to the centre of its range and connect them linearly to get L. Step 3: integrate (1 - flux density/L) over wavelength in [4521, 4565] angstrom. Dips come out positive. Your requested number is 0.9 angstrom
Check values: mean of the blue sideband 16.6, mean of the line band 15.7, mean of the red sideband 15.5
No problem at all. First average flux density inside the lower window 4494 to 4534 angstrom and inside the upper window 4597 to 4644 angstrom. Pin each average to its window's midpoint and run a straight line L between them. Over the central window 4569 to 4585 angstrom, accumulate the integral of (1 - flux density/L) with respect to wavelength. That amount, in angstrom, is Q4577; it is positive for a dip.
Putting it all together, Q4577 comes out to 0.6 angstrom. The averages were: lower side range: 15.6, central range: 15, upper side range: 15.7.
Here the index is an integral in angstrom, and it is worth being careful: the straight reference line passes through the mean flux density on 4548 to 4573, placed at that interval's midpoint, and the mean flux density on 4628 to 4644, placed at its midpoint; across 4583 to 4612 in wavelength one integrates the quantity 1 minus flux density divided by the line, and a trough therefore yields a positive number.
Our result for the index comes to 1.7 angstrom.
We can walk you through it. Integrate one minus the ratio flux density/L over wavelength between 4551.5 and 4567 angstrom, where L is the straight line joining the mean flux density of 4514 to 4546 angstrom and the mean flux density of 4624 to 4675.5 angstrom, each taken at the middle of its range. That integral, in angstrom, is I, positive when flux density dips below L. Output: -1.58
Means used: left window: 15.4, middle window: 17.1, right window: 16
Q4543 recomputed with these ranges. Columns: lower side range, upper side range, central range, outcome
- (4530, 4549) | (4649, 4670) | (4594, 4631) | 0.74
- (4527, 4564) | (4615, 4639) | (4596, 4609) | 0.50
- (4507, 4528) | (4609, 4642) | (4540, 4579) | -1.08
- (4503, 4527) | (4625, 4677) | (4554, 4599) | 1.08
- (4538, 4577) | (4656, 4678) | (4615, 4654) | 2.72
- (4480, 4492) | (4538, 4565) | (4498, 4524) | -1.87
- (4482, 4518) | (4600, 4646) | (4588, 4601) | 0.71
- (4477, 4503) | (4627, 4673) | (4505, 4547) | -1.10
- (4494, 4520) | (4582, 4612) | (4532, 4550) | 0.47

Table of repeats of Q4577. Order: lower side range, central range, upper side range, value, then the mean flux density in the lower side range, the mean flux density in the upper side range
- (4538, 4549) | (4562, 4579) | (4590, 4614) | -0.8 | 15.5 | 15.5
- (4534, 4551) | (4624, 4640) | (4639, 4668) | -0.3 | 15.6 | 15.7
